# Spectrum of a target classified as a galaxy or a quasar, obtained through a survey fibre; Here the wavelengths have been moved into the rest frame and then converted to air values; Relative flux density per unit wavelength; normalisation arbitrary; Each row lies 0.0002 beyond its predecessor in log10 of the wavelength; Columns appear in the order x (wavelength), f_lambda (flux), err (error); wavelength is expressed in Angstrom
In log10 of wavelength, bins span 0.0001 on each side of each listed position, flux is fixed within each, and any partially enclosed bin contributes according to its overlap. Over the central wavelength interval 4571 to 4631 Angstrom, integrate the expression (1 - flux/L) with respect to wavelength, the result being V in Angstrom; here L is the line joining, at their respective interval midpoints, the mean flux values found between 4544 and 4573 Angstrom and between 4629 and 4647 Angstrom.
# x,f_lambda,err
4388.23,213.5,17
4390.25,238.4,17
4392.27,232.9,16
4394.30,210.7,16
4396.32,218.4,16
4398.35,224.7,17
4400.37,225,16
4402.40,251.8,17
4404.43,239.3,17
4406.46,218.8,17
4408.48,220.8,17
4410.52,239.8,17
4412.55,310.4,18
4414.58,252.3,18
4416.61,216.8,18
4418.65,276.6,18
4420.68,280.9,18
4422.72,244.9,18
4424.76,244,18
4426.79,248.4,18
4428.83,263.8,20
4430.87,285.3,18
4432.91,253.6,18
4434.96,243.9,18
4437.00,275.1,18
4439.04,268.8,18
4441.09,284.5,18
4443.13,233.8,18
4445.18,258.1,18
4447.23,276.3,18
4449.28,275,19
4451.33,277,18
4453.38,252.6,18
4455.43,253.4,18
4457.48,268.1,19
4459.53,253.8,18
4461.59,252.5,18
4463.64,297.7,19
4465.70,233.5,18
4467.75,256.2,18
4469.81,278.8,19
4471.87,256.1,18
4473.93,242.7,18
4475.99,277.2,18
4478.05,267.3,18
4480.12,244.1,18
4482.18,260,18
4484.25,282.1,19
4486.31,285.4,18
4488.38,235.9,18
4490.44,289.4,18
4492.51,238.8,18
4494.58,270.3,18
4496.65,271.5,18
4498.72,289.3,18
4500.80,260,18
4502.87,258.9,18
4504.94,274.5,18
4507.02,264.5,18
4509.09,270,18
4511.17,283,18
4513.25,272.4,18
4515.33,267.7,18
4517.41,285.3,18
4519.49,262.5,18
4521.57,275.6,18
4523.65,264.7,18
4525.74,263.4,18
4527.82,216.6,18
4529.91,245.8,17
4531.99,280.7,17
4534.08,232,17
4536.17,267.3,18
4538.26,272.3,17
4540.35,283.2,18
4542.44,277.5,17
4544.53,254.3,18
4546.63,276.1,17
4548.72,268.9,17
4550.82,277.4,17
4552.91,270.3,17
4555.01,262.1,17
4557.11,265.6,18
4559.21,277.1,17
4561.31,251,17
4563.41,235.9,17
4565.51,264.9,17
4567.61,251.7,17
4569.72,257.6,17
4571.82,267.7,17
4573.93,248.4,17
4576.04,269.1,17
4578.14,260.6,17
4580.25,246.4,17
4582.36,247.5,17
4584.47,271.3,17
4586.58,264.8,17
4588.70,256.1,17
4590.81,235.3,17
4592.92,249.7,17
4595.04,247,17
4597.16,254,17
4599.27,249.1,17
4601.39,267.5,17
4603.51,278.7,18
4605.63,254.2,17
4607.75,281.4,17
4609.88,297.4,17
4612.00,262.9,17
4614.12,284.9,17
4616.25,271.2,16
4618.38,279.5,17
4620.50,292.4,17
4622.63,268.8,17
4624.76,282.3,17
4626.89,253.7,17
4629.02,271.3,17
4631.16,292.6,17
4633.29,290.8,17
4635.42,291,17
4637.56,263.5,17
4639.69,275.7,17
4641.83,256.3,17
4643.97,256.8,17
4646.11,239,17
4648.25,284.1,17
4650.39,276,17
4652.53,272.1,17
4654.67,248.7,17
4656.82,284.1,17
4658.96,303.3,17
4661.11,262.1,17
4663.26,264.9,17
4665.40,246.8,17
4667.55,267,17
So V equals 0.5 Angstrom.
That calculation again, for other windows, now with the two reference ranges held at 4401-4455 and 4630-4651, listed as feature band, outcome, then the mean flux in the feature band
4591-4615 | 0.4 Angstrom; 265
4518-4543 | 0.2 Angstrom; 262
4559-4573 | 0.5 Angstrom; 257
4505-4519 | -0.5 Angstrom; 273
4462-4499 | -0.5 Angstrom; 265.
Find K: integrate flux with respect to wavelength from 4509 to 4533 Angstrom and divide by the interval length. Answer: 265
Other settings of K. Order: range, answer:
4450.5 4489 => 262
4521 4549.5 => 262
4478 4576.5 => 265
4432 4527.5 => 265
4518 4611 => 262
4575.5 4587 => 259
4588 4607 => 255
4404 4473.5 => 259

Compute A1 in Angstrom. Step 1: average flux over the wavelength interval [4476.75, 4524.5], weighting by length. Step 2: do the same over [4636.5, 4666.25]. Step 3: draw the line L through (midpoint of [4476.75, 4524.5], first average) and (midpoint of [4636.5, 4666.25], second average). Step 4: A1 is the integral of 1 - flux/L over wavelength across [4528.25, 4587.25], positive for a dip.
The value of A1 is 1.31 Angstrom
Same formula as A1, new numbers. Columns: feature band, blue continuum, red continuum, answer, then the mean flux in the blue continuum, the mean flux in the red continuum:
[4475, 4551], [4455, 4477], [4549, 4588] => -1.63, 261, 261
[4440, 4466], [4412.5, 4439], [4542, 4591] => -0.36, 260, 261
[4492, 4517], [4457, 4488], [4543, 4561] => -0.40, 263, 268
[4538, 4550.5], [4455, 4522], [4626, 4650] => -0.21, 266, 271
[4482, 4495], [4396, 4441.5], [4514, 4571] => -0.40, 252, 263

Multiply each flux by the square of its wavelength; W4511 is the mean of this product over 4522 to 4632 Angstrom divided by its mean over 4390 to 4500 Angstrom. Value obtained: 1.1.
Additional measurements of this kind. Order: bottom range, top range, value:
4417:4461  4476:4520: 1.05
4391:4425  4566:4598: 1.14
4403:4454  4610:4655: 1.16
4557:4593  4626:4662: 1.09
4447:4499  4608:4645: 1.12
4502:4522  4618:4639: 1.08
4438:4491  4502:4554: 1.04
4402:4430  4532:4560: 1.13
